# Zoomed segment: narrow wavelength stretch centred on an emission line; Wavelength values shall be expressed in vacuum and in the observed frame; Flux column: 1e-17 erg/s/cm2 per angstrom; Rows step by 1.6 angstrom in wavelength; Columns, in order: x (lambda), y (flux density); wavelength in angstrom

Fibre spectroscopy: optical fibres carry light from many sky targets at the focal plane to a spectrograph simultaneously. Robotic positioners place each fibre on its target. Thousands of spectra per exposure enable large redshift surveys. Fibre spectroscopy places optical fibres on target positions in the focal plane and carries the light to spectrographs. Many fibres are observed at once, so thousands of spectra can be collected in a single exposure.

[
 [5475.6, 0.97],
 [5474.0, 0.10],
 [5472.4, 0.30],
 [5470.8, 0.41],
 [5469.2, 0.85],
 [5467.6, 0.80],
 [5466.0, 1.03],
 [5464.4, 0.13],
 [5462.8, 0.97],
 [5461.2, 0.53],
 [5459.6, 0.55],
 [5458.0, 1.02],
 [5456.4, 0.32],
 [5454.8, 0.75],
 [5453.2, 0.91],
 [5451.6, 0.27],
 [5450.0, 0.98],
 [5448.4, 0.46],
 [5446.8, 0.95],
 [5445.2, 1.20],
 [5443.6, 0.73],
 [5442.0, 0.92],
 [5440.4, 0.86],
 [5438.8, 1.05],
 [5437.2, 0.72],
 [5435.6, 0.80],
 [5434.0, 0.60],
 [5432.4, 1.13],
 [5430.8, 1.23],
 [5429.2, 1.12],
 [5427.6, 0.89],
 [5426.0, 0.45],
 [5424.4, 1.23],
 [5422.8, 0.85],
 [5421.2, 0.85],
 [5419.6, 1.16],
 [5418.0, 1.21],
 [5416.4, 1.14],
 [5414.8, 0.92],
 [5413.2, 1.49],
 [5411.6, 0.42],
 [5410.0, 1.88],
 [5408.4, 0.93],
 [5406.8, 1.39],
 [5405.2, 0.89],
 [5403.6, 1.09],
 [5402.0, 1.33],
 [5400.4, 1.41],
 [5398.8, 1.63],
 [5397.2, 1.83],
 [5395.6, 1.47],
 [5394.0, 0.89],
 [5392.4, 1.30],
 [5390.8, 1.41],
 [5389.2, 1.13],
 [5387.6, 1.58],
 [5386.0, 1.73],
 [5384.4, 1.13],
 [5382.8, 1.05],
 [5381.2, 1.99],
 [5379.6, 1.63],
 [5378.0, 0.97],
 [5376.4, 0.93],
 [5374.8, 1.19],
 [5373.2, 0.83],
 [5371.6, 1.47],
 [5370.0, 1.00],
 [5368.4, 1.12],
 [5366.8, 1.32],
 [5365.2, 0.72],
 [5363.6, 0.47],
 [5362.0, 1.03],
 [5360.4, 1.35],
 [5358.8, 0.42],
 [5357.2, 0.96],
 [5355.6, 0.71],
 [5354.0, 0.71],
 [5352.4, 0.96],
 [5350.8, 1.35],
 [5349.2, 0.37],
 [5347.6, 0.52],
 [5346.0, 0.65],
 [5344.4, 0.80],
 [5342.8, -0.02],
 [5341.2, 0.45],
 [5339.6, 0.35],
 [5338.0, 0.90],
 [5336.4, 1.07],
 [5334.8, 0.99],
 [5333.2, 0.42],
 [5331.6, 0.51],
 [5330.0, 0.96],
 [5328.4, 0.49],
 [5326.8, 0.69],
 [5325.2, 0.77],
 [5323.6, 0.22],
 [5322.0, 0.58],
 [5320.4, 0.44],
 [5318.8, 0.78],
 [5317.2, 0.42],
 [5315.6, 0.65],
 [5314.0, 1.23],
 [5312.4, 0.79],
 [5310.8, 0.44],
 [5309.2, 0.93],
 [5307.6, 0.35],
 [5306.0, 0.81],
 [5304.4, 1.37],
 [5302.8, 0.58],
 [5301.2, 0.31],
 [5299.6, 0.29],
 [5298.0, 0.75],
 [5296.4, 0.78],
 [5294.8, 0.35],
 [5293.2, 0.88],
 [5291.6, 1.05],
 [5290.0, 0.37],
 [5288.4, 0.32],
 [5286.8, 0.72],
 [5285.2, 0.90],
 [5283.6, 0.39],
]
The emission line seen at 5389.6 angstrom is Mg II 2798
